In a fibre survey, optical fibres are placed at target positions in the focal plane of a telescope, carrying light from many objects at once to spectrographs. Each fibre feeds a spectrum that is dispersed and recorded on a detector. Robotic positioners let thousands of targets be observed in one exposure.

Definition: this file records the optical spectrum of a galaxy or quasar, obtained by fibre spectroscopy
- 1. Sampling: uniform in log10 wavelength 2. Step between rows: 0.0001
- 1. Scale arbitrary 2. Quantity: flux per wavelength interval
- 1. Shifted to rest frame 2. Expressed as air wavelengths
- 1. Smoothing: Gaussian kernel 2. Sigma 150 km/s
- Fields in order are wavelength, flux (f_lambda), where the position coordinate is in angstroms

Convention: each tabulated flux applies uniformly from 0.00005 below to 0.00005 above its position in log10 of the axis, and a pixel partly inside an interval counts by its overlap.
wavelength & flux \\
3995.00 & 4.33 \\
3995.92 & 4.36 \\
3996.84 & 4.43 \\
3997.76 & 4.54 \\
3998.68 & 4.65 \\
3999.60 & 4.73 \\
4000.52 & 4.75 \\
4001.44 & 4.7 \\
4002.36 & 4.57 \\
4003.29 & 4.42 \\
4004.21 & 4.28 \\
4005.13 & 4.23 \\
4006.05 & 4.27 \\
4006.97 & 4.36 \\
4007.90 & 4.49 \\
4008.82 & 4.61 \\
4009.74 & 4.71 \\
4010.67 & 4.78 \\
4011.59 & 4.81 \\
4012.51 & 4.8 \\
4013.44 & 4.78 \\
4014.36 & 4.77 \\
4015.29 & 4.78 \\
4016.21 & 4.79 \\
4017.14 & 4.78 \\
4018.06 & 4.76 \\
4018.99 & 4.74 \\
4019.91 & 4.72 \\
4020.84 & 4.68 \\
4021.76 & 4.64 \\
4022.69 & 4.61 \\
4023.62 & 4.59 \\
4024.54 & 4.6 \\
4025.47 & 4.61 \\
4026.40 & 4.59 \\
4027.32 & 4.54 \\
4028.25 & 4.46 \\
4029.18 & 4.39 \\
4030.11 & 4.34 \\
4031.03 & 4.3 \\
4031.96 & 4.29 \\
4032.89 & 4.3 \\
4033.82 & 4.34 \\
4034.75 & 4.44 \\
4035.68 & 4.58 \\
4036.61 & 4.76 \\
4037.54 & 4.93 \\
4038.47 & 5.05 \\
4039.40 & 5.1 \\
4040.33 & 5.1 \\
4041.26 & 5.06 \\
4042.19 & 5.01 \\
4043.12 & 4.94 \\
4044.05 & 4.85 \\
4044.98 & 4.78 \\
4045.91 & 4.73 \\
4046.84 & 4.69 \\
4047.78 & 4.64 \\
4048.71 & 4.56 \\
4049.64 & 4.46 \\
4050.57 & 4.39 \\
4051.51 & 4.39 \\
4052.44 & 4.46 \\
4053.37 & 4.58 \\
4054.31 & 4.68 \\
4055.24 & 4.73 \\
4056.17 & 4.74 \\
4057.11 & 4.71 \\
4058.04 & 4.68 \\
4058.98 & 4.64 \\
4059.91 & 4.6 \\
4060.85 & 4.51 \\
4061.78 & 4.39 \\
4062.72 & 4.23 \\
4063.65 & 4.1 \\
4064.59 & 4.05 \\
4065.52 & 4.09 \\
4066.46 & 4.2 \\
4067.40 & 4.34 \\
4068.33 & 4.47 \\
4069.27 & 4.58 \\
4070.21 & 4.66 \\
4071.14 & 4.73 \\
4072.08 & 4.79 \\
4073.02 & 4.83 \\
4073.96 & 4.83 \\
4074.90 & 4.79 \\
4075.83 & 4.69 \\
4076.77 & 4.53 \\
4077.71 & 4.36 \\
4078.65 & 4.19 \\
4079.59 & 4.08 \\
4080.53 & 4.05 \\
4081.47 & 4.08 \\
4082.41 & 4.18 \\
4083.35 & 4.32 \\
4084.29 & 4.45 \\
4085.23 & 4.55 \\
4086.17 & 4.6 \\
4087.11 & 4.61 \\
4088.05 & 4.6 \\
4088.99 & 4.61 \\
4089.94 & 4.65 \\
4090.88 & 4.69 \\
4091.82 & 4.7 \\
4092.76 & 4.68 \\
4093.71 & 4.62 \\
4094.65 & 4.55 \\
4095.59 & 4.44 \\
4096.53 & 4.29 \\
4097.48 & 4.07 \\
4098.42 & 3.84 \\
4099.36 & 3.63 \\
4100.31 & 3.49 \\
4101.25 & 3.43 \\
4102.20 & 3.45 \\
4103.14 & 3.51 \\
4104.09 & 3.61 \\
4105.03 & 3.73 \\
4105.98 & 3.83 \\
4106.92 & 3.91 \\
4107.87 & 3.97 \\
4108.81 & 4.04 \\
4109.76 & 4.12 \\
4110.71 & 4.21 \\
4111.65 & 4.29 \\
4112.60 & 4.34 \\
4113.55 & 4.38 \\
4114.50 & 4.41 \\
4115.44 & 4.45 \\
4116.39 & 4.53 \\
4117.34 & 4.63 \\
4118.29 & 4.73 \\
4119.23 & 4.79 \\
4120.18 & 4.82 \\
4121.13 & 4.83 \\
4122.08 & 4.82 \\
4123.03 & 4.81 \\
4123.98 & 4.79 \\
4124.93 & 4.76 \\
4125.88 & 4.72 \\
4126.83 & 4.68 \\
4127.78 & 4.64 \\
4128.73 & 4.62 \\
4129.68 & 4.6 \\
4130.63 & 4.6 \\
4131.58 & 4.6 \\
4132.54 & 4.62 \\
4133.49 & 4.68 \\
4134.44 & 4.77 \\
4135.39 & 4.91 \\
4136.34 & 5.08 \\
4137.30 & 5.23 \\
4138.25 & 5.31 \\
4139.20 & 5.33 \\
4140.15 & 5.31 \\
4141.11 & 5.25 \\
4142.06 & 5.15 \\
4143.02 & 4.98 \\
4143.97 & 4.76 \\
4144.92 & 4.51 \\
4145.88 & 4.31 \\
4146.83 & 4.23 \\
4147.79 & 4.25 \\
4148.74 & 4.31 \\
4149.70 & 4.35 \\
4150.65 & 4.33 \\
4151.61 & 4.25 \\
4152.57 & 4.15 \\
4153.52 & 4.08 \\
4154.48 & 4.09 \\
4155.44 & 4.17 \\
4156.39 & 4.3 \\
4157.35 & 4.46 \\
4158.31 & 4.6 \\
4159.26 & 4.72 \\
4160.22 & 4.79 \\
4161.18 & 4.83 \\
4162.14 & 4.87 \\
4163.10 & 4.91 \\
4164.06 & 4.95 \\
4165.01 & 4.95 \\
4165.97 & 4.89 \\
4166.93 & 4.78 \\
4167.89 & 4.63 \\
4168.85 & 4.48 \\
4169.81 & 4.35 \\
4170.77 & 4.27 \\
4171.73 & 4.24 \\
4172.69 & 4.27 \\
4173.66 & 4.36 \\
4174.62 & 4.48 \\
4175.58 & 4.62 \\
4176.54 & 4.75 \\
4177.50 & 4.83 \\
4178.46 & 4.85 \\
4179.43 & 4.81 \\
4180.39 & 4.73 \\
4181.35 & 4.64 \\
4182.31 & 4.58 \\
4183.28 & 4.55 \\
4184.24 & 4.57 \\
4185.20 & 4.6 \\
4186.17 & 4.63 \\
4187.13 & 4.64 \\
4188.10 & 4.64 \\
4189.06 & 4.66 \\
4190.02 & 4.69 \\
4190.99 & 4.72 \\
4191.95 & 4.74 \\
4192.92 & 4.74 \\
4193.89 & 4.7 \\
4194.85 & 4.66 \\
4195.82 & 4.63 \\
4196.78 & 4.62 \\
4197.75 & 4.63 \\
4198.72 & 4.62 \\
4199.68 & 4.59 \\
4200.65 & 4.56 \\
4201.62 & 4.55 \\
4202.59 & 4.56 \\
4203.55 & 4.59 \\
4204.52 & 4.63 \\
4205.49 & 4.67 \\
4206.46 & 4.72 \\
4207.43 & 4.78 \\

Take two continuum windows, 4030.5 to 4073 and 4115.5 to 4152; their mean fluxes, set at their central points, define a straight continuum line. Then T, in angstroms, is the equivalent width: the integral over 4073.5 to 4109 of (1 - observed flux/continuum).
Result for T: 3.3 angstroms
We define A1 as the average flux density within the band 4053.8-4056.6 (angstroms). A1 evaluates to 4.72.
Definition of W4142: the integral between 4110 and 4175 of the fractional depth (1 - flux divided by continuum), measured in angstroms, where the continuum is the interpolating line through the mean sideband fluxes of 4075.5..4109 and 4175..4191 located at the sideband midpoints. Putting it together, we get -2.4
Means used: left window 4.19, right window 4.68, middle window 4.62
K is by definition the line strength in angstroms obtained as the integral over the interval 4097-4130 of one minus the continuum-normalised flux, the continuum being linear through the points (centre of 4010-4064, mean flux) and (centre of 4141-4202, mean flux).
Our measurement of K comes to 2.44 angstroms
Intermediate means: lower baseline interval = 4.64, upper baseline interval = 4.59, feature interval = 4.27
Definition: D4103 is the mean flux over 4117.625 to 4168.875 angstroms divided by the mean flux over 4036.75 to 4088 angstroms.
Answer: 1.0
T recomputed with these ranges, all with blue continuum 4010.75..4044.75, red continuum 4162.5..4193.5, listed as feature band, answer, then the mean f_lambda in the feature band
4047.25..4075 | 0.9 angstroms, 4.52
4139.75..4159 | 0.7 angstroms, 4.49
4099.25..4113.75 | 2.5 angstroms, 3.87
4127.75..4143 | -0.9 angstroms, 4.93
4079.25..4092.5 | 0.6 angstroms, 4.45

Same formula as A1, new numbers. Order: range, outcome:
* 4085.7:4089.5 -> 4.6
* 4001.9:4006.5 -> 4.35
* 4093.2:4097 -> 4.48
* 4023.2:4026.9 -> 4.61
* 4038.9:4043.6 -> 5.04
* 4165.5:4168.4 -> 4.76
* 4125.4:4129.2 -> 4.67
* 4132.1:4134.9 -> 4.7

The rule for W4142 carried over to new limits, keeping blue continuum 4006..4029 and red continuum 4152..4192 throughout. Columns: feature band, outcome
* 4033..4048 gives -0.5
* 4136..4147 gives -0.9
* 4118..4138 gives -0.7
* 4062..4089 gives 1.2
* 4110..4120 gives 0.3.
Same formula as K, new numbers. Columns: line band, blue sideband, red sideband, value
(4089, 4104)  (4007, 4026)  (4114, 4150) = 1.9 angstroms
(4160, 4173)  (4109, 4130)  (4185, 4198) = -0.1 angstroms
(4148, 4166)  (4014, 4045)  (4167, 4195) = 0.4 angstroms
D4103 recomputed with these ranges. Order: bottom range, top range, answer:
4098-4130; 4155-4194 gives 1.08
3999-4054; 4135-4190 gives 1.00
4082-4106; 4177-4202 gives 1.11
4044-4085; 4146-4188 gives 1.01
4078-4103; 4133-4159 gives 1.09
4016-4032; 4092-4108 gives 0.86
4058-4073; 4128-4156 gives 1.05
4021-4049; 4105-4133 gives 0.96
